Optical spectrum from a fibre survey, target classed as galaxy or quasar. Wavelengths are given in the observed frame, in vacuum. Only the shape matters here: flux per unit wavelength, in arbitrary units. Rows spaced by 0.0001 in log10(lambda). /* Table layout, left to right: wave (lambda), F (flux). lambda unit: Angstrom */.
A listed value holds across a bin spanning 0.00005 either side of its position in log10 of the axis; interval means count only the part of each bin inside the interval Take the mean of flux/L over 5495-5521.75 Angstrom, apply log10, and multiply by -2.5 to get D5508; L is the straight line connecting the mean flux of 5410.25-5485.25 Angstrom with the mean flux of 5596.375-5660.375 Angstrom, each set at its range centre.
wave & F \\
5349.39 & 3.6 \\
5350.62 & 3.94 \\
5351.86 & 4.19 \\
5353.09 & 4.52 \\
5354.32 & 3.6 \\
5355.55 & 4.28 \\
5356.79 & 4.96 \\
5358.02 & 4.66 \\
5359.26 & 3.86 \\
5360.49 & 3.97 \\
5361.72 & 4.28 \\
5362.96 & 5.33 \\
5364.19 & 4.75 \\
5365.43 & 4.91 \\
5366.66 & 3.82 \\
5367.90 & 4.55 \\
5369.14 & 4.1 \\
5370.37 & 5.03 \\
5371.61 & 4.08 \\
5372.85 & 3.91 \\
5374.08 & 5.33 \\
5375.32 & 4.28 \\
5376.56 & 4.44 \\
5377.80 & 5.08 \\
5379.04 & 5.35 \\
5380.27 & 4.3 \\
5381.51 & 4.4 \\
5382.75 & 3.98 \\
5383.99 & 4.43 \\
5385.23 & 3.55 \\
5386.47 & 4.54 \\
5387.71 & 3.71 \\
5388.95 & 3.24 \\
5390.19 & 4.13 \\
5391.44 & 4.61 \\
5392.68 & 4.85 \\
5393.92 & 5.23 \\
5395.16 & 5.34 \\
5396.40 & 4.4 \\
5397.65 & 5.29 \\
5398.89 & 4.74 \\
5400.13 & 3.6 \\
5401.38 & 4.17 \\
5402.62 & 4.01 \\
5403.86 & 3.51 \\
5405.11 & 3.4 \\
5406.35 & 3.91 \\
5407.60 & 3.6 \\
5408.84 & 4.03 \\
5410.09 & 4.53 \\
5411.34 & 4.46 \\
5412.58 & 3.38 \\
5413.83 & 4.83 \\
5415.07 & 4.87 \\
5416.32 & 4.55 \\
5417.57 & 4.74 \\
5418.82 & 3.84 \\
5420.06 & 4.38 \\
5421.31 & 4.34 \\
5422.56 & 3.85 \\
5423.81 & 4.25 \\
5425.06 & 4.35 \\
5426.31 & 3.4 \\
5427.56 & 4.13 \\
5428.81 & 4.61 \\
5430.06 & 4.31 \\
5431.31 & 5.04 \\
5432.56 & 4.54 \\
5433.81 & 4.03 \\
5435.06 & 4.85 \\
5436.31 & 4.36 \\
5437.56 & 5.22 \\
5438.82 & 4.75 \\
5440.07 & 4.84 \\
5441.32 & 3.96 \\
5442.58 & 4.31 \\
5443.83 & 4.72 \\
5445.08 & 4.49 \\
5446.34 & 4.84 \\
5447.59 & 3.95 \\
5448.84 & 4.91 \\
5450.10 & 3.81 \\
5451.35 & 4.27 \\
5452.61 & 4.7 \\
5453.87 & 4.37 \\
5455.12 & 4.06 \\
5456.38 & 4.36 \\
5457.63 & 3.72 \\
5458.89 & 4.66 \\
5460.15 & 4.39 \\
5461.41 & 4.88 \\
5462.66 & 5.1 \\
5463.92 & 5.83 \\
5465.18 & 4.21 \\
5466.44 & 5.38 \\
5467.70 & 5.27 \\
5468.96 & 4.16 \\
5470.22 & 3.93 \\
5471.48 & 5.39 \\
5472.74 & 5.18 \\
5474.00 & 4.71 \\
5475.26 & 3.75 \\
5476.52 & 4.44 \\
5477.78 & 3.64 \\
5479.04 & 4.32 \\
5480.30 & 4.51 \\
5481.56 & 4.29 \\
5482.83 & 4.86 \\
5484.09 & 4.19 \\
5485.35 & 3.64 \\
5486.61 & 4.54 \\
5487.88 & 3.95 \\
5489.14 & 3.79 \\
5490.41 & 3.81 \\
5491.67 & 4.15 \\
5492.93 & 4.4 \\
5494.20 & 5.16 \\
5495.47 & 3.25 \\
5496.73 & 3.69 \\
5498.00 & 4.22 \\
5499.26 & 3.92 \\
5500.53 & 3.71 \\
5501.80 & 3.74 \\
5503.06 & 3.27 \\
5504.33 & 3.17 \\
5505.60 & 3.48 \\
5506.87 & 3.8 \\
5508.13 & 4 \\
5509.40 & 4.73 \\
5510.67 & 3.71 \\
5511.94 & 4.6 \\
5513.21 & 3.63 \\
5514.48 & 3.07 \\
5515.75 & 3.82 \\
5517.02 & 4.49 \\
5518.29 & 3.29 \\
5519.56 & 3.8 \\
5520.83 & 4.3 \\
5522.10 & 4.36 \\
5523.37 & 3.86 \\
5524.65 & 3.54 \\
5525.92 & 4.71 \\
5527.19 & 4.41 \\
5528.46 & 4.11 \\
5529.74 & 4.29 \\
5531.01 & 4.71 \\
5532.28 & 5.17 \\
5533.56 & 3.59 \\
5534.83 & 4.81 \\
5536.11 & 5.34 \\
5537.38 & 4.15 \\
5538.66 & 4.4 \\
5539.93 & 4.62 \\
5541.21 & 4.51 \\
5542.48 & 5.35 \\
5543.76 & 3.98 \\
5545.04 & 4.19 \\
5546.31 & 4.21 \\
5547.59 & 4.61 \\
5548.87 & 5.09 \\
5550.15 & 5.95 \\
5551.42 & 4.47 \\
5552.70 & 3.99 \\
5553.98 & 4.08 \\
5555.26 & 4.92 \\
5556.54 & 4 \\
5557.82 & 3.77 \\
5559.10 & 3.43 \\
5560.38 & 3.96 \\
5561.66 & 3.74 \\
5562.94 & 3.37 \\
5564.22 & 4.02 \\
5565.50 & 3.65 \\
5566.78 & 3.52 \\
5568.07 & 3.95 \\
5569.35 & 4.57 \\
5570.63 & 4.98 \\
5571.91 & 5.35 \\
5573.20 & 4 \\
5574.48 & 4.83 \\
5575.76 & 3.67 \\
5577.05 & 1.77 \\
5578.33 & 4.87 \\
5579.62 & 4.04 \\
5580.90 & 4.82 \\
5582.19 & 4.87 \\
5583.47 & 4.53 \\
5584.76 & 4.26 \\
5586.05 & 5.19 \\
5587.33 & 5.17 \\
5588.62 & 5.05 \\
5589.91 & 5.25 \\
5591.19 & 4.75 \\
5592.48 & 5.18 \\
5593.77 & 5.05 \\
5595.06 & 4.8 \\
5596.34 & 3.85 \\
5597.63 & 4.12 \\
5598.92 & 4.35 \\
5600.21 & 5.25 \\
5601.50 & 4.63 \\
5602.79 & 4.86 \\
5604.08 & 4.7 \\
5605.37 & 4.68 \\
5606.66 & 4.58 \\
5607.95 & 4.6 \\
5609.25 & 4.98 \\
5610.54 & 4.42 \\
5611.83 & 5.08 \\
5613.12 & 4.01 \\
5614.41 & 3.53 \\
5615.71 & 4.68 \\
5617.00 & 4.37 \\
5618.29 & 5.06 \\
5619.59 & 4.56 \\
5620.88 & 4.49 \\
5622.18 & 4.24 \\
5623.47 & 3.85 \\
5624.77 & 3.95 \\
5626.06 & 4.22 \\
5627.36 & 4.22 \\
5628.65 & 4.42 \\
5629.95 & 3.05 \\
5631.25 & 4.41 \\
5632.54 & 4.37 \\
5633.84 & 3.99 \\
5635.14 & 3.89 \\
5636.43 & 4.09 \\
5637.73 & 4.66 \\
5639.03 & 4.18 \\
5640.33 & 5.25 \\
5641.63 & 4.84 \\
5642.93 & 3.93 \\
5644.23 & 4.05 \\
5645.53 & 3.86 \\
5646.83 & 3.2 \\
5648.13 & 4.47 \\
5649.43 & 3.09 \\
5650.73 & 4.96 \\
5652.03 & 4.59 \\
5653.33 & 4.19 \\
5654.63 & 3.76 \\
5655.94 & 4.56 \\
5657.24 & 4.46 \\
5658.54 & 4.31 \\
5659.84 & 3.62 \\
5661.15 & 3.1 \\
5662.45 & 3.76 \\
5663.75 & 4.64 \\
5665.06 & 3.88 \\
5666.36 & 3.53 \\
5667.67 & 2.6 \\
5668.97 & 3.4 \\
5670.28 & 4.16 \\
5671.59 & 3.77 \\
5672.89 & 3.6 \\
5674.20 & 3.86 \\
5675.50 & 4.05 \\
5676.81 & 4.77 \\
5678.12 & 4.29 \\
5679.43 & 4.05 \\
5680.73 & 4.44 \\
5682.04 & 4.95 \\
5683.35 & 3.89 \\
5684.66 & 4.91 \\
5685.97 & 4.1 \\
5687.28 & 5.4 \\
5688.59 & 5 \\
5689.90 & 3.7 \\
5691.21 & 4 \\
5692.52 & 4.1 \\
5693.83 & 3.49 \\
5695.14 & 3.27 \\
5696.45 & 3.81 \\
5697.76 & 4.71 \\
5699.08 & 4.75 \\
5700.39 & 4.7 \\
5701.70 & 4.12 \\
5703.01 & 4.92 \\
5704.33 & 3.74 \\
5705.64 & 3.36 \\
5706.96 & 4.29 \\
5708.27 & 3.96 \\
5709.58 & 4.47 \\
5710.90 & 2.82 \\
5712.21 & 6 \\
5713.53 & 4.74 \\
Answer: 0.16 mag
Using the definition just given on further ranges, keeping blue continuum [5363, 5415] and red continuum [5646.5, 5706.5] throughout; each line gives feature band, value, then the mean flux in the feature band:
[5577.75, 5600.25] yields -0.14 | 4.73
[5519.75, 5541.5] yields -0.04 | 4.39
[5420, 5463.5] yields -0.03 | 4.43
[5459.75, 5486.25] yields -0.07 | 4.58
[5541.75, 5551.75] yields -0.13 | 4.74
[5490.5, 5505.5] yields 0.10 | 3.86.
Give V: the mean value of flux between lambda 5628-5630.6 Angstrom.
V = 3.74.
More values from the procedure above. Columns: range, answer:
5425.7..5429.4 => 4.04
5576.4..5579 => 3.32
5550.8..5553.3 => 4.23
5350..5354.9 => 4.06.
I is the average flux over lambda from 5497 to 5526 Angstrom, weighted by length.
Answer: 3.86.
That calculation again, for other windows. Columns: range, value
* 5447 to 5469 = 4.57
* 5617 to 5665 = 4.17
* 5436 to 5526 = 4.25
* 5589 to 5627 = 4.56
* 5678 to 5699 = 4.27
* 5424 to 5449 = 4.47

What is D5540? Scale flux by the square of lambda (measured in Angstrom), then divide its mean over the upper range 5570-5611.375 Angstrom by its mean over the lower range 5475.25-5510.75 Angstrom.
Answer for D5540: 1.19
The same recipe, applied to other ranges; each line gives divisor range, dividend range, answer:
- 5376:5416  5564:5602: 1.11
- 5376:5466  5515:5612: 1.06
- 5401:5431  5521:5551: 1.14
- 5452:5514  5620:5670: 1.01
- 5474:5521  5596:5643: 1.15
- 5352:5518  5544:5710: 1.06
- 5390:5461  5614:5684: 1.02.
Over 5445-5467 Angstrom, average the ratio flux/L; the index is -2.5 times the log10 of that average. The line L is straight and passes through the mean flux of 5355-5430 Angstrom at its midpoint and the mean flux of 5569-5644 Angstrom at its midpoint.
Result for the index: -0.042 mag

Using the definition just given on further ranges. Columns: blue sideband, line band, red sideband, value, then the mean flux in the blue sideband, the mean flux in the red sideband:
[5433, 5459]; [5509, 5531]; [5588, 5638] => 0.10 mag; 4.43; 4.47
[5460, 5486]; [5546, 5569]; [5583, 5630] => 0.10 mag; 4.58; 4.56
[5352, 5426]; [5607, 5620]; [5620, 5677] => -0.11 mag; 4.34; 4.05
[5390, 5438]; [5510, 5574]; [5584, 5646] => 0.05 mag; 4.35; 4.48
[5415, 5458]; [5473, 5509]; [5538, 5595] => 0.09 mag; 4.39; 4.41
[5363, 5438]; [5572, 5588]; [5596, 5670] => -0.03 mag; 4.36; 4.22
